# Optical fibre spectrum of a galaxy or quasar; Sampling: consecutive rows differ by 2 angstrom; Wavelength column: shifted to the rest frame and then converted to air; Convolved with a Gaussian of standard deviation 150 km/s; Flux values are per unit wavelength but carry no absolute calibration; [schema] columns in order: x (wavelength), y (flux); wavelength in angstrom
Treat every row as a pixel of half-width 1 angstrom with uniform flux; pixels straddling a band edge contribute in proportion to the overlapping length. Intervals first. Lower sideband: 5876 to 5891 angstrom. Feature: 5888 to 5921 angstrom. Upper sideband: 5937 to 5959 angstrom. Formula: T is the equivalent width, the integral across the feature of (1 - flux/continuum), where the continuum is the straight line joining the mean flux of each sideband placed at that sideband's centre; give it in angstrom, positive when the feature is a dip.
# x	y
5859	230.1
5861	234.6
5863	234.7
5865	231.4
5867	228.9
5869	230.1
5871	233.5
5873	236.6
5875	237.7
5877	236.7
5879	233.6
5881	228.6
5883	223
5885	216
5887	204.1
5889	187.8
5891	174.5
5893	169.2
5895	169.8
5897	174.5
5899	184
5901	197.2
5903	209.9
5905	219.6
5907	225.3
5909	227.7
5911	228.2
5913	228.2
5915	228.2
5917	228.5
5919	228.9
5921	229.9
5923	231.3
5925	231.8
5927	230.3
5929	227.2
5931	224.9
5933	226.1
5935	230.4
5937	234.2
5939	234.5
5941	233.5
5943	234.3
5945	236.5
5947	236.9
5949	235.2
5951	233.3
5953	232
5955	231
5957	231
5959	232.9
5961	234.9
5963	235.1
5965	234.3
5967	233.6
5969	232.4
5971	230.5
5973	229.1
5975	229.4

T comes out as 2.4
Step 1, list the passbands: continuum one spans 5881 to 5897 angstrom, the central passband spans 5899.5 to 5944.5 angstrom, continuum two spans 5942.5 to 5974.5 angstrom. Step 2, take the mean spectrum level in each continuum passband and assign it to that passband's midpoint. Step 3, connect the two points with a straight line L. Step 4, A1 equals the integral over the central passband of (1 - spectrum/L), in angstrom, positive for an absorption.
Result -3.0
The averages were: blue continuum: 193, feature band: 226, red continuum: 233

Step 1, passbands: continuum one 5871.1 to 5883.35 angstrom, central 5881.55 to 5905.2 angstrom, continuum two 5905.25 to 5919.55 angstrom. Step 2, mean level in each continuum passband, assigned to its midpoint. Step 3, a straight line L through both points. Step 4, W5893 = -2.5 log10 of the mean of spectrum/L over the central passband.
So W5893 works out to 0.19 mag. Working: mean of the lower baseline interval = 233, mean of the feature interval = 194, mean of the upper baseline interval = 227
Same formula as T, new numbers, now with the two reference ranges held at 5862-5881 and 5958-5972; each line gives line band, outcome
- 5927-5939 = 0.2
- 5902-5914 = 0.5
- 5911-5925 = 0.2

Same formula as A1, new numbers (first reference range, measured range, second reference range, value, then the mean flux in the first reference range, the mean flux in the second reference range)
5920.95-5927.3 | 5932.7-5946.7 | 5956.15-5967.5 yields -0.07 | 231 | 234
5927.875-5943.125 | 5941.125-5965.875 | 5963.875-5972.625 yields -0.25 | 230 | 232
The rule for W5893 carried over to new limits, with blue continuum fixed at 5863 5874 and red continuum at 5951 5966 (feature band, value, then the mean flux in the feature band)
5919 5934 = 0.02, 229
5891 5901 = 0.30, 177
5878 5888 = 0.05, 221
